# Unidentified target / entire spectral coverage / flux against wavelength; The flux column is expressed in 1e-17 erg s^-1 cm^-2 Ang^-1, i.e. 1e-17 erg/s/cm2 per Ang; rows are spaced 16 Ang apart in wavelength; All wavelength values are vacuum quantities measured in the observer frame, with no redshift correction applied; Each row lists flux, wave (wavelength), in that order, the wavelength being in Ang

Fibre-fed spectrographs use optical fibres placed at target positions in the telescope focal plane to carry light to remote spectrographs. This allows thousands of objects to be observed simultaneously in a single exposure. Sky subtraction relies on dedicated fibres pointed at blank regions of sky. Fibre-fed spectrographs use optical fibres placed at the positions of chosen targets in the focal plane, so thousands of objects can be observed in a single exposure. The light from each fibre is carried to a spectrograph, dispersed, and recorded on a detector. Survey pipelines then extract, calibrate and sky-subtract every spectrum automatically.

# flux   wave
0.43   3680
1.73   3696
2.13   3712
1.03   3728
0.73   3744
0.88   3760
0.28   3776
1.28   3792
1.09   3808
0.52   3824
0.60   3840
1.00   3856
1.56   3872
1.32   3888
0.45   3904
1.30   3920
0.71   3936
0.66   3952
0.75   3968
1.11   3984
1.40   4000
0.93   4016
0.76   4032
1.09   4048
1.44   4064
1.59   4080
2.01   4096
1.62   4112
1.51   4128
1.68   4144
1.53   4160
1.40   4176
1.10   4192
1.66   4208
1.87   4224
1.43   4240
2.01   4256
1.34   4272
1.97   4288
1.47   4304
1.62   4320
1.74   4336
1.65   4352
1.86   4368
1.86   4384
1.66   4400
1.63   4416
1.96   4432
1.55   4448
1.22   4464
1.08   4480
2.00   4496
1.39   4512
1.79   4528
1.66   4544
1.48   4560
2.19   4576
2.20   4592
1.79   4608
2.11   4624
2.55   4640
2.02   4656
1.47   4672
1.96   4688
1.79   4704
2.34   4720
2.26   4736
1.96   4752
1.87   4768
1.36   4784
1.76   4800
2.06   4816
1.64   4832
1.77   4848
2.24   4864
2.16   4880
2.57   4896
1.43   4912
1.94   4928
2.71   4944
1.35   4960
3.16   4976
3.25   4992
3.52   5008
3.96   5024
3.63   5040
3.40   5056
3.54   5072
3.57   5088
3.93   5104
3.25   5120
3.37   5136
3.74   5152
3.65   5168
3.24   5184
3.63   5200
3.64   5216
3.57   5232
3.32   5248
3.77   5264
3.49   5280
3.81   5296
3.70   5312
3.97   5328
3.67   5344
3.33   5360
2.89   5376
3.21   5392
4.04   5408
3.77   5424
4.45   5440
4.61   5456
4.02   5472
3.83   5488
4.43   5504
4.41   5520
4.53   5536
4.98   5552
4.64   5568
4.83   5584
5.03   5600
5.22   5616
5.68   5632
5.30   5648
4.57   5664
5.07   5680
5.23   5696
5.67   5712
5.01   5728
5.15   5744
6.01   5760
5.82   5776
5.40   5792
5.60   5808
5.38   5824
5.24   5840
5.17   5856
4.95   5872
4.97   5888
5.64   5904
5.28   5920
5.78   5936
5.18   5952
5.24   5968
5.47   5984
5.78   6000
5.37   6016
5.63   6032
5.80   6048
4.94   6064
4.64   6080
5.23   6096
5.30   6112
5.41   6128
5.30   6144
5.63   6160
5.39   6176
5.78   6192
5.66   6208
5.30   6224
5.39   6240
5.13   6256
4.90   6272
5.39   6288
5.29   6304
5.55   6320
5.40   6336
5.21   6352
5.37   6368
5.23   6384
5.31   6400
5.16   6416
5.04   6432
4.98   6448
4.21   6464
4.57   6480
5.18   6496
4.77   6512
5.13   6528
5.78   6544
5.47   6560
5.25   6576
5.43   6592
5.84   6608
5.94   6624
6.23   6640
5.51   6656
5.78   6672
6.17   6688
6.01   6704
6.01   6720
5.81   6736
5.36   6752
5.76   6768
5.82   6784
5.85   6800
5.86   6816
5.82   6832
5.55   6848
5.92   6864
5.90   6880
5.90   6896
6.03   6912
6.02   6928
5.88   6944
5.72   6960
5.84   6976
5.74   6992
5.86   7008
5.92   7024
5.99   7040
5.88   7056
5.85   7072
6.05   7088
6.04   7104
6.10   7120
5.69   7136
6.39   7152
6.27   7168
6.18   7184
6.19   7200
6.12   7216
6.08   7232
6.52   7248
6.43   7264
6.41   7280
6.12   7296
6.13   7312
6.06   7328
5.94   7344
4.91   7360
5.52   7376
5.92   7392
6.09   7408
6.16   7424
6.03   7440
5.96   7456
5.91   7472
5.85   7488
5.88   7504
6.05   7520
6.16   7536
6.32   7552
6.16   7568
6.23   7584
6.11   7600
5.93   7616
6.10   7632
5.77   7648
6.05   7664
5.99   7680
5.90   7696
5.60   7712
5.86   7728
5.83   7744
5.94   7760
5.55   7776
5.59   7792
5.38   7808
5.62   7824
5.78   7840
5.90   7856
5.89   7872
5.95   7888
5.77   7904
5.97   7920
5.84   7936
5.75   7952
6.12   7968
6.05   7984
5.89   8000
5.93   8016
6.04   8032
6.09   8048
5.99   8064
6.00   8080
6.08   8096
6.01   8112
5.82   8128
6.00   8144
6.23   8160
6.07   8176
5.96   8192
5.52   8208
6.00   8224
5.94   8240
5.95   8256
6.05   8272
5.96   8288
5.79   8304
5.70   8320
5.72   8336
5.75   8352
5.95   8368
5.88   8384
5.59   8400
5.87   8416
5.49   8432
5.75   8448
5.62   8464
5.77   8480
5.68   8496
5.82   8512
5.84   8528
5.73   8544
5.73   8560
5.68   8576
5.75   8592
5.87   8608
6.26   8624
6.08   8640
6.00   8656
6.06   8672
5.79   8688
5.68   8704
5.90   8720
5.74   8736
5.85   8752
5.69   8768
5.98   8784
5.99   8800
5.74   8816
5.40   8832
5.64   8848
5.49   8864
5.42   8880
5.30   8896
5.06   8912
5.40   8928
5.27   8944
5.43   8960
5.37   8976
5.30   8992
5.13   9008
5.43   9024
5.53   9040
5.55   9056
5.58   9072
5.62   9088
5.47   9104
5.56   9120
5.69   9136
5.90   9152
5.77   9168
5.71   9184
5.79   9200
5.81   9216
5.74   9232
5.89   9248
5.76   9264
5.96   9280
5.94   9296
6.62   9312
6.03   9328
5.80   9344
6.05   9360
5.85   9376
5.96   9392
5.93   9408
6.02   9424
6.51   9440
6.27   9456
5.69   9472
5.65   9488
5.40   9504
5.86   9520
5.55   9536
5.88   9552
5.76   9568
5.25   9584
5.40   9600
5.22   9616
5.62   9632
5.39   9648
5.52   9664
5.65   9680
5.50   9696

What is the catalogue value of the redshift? 0.25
